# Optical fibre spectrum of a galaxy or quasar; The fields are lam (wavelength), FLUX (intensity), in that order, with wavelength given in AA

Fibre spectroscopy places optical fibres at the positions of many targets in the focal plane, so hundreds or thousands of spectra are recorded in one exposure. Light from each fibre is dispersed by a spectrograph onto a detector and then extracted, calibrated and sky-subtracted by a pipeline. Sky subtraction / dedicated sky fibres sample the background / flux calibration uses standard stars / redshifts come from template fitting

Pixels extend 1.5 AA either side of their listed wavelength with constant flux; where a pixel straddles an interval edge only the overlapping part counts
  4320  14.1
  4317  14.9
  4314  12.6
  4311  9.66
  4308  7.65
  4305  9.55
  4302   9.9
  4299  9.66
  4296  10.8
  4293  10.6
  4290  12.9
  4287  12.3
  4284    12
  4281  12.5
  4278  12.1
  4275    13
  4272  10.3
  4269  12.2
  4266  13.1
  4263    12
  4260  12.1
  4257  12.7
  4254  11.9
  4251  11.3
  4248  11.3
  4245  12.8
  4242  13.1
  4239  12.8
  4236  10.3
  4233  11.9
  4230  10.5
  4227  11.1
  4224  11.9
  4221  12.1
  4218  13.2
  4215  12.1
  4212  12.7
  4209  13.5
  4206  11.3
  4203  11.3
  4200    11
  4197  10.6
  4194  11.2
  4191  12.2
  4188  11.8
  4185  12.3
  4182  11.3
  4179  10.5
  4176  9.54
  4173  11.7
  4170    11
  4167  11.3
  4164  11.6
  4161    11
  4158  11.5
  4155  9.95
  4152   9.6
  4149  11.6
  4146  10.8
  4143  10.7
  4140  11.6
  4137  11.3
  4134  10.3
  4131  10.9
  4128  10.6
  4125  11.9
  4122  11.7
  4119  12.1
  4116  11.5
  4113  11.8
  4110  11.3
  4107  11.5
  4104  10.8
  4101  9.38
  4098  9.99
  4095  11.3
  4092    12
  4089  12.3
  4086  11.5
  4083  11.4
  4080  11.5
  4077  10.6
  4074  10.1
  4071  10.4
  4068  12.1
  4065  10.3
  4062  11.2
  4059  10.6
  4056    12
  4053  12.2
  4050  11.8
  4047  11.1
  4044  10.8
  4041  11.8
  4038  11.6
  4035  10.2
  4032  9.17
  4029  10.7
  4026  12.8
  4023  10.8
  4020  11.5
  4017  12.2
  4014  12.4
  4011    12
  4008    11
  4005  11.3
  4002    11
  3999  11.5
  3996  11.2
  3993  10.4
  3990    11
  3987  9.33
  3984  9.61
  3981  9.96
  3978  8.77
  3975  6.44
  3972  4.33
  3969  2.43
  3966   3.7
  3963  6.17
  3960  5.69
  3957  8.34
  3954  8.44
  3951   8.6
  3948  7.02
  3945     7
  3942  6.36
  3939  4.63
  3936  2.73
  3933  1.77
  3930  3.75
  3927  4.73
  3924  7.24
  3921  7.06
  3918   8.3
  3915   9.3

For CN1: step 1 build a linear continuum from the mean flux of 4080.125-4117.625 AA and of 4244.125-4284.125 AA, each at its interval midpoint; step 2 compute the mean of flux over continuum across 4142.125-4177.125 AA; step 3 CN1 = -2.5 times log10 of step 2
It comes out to 0.07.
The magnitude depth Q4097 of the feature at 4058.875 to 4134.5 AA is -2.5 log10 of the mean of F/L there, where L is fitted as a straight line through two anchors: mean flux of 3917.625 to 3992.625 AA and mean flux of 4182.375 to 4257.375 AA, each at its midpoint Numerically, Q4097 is -0.187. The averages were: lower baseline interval 6.57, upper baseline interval 11.9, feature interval 11.1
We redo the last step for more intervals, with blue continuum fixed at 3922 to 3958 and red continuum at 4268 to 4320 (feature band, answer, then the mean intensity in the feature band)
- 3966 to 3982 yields 0.071 mag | 6.02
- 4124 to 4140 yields -0.237 mag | 11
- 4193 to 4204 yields -0.114 mag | 11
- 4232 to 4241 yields -0.120 mag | 11.7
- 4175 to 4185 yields -0.122 mag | 10.8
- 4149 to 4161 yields -0.149 mag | 10.6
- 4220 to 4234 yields -0.111 mag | 11.5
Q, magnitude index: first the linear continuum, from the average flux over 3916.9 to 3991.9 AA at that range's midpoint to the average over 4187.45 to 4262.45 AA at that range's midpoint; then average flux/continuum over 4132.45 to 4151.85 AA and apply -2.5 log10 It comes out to -0.073 mag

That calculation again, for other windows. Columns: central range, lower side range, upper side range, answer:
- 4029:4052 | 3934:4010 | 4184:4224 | -0.203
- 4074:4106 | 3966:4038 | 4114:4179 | -0.044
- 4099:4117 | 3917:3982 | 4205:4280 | -0.184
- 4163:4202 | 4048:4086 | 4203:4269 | 0.053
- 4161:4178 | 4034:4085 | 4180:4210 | 0.049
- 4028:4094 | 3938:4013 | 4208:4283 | -0.175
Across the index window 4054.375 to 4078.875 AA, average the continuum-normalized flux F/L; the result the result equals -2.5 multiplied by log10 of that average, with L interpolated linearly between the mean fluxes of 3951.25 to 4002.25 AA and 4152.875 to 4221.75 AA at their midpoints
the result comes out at -0.15 mag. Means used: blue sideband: 8.08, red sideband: 11.5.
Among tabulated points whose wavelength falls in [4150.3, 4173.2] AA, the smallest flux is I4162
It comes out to 9.6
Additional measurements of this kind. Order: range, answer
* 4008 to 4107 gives 9.17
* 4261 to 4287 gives 10.3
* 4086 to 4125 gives 9.38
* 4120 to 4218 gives 9.54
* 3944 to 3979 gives 2.43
